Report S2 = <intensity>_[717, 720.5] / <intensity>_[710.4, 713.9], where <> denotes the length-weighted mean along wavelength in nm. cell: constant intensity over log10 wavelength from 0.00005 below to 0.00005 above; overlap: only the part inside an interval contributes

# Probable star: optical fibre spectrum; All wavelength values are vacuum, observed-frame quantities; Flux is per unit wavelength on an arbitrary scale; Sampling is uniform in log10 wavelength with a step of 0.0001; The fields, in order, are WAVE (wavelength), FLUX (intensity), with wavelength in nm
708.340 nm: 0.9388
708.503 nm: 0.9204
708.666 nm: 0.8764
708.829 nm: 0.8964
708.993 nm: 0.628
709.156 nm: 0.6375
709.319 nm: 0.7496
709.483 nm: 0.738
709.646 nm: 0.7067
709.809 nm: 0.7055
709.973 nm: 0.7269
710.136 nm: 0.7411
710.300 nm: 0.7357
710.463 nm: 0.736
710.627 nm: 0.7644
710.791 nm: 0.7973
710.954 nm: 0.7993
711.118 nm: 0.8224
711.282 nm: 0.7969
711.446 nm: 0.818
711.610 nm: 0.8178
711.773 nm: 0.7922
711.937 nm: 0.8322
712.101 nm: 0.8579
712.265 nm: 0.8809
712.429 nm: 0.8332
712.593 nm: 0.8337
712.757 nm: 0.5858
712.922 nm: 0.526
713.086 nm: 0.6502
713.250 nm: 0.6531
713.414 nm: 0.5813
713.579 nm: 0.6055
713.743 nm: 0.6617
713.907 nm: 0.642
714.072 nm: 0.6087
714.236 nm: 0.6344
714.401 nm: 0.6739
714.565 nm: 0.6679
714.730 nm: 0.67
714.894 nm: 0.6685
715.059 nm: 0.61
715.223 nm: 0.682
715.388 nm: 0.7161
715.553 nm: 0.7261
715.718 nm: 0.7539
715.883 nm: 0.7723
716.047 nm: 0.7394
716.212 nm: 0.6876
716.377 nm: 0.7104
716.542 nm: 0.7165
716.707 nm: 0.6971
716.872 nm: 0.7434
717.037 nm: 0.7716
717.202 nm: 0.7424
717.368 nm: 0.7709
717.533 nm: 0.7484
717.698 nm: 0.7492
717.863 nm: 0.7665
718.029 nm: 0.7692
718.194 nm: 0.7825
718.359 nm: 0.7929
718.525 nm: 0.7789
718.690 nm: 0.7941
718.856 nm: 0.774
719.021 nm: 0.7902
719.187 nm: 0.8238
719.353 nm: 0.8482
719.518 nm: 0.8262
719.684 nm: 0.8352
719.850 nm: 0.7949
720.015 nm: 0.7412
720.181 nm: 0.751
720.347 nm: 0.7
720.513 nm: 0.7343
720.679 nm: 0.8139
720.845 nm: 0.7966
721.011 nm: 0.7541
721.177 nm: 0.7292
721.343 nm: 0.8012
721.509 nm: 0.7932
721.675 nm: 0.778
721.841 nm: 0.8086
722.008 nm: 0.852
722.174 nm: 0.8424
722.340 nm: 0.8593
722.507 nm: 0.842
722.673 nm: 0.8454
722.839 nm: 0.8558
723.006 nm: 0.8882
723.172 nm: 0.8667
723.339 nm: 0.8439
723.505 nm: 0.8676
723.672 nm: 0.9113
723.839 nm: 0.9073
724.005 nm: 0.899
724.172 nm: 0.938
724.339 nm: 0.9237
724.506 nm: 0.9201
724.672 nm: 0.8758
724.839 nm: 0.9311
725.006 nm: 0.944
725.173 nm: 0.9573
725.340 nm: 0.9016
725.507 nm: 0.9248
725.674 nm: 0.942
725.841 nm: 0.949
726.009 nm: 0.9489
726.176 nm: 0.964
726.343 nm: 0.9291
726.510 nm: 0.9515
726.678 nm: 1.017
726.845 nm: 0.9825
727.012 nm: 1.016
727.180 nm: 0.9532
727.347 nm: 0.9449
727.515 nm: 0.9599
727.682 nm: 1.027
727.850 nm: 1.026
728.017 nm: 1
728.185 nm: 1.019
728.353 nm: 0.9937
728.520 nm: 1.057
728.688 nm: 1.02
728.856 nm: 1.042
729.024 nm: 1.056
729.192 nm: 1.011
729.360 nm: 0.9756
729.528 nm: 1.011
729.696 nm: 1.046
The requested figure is 1.05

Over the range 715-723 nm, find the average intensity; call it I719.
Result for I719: 0.773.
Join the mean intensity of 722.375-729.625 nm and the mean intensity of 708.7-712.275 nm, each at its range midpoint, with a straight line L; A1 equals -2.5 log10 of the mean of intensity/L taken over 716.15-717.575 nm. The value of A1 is 0.16 mag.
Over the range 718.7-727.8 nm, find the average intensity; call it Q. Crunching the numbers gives 0.872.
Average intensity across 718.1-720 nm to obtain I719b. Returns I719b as 0.802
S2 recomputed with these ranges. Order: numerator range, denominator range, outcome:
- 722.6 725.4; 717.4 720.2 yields 1.14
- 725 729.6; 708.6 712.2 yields 1.27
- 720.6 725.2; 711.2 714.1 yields 1.19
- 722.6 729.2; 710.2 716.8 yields 1.32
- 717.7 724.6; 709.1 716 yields 1.14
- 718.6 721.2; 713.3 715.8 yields 1.19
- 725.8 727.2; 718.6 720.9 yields 1.23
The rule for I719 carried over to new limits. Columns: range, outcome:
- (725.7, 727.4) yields 0.965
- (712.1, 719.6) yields 0.723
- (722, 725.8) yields 0.895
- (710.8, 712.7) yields 0.822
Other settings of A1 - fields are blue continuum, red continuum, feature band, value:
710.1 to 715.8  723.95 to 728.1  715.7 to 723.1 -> 0.07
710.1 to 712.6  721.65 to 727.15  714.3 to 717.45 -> 0.18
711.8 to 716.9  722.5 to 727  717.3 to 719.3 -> 0.00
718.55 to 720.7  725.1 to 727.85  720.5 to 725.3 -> 0.02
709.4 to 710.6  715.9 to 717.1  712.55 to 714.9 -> 0.14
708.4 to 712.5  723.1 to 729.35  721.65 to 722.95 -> 0.09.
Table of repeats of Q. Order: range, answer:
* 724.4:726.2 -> 0.931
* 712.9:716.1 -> 0.664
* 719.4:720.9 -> 0.779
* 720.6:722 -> 0.788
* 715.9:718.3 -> 0.744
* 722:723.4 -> 0.856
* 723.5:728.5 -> 0.954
